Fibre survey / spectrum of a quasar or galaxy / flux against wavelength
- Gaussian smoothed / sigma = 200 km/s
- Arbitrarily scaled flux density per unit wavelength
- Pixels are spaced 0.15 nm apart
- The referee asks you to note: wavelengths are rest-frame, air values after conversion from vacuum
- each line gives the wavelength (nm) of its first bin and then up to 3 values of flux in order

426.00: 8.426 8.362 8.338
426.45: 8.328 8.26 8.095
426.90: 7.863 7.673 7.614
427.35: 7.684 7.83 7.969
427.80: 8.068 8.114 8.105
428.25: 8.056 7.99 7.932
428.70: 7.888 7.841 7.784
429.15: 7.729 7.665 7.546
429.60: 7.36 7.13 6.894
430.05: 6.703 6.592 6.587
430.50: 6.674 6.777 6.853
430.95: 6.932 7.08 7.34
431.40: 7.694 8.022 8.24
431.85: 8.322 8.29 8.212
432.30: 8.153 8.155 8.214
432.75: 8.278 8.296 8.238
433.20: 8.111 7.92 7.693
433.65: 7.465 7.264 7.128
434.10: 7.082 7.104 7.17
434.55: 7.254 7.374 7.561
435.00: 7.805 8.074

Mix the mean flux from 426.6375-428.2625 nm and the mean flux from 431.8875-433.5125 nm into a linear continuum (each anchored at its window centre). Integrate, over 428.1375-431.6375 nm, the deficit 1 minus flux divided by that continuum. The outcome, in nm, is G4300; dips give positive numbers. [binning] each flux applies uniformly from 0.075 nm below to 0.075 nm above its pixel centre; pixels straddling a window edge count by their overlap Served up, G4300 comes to 0.29 nm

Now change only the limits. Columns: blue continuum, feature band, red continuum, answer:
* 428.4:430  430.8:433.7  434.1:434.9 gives -0.199 nm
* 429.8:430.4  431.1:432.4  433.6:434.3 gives -0.198 nm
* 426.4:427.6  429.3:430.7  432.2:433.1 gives 0.193 nm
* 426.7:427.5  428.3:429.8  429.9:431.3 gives -0.093 nm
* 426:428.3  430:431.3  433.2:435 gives 0.150 nm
